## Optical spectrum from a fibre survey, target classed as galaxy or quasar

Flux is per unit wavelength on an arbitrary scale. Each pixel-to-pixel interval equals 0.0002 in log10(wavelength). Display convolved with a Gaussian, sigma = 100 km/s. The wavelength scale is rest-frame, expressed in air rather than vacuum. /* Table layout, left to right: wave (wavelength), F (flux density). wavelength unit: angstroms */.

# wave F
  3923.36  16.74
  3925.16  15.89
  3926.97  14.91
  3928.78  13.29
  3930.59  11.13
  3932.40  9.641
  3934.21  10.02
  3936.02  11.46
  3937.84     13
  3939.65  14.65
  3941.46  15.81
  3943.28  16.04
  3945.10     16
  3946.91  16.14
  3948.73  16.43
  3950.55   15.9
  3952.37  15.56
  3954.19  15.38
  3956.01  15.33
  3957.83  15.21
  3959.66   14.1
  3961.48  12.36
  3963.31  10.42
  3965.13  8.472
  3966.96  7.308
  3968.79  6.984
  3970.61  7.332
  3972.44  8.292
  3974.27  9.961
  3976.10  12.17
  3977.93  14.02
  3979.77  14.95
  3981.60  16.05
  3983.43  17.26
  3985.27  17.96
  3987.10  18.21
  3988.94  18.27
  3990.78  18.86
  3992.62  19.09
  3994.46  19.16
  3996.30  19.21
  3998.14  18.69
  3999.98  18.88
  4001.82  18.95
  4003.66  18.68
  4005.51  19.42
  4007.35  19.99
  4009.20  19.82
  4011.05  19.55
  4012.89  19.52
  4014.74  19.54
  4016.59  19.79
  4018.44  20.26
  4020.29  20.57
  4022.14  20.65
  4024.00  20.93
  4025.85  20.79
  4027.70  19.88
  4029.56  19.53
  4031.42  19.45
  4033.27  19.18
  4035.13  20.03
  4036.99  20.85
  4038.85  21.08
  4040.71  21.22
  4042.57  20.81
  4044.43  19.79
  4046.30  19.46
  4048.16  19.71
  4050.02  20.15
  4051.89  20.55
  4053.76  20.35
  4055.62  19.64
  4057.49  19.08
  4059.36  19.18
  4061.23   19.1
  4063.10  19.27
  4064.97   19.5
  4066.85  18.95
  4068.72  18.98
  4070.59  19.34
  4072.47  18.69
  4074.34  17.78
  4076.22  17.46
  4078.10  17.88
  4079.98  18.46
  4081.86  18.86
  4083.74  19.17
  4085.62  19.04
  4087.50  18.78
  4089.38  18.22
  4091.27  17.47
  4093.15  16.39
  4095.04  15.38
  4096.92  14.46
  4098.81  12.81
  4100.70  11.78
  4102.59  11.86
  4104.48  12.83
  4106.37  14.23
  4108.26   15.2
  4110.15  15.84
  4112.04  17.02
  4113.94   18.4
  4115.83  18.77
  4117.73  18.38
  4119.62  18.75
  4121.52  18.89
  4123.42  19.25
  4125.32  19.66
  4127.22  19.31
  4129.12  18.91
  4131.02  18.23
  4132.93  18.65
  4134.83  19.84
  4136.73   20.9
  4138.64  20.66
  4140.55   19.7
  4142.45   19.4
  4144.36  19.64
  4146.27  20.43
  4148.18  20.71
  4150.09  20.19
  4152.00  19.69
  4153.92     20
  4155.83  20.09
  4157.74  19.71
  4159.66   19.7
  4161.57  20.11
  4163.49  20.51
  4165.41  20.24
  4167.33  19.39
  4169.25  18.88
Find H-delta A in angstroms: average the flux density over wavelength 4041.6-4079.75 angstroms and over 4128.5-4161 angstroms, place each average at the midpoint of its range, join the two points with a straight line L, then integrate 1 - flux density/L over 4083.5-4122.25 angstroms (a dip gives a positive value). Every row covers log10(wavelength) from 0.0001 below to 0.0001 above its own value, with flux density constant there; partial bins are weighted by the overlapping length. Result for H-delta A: 6.4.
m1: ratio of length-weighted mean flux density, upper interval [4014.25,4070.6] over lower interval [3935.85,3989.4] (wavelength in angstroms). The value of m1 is 1.5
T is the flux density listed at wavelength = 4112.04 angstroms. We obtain 17.02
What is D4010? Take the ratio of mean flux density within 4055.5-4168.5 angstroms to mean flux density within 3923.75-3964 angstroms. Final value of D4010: 1.30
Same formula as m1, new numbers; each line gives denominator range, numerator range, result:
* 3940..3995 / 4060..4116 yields 1.19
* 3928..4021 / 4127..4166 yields 1.29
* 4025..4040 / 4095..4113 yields 0.70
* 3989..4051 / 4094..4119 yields 0.77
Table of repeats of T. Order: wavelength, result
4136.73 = 20.9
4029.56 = 19.53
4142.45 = 19.4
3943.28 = 16.04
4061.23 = 19.1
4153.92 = 20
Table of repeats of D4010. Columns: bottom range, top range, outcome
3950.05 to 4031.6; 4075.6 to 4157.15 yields 1.09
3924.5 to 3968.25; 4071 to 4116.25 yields 1.23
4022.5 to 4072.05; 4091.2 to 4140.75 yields 0.86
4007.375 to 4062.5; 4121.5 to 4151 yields 0.98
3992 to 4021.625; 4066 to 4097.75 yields 0.92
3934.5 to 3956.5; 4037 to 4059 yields 1.34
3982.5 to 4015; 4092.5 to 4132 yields 0.87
